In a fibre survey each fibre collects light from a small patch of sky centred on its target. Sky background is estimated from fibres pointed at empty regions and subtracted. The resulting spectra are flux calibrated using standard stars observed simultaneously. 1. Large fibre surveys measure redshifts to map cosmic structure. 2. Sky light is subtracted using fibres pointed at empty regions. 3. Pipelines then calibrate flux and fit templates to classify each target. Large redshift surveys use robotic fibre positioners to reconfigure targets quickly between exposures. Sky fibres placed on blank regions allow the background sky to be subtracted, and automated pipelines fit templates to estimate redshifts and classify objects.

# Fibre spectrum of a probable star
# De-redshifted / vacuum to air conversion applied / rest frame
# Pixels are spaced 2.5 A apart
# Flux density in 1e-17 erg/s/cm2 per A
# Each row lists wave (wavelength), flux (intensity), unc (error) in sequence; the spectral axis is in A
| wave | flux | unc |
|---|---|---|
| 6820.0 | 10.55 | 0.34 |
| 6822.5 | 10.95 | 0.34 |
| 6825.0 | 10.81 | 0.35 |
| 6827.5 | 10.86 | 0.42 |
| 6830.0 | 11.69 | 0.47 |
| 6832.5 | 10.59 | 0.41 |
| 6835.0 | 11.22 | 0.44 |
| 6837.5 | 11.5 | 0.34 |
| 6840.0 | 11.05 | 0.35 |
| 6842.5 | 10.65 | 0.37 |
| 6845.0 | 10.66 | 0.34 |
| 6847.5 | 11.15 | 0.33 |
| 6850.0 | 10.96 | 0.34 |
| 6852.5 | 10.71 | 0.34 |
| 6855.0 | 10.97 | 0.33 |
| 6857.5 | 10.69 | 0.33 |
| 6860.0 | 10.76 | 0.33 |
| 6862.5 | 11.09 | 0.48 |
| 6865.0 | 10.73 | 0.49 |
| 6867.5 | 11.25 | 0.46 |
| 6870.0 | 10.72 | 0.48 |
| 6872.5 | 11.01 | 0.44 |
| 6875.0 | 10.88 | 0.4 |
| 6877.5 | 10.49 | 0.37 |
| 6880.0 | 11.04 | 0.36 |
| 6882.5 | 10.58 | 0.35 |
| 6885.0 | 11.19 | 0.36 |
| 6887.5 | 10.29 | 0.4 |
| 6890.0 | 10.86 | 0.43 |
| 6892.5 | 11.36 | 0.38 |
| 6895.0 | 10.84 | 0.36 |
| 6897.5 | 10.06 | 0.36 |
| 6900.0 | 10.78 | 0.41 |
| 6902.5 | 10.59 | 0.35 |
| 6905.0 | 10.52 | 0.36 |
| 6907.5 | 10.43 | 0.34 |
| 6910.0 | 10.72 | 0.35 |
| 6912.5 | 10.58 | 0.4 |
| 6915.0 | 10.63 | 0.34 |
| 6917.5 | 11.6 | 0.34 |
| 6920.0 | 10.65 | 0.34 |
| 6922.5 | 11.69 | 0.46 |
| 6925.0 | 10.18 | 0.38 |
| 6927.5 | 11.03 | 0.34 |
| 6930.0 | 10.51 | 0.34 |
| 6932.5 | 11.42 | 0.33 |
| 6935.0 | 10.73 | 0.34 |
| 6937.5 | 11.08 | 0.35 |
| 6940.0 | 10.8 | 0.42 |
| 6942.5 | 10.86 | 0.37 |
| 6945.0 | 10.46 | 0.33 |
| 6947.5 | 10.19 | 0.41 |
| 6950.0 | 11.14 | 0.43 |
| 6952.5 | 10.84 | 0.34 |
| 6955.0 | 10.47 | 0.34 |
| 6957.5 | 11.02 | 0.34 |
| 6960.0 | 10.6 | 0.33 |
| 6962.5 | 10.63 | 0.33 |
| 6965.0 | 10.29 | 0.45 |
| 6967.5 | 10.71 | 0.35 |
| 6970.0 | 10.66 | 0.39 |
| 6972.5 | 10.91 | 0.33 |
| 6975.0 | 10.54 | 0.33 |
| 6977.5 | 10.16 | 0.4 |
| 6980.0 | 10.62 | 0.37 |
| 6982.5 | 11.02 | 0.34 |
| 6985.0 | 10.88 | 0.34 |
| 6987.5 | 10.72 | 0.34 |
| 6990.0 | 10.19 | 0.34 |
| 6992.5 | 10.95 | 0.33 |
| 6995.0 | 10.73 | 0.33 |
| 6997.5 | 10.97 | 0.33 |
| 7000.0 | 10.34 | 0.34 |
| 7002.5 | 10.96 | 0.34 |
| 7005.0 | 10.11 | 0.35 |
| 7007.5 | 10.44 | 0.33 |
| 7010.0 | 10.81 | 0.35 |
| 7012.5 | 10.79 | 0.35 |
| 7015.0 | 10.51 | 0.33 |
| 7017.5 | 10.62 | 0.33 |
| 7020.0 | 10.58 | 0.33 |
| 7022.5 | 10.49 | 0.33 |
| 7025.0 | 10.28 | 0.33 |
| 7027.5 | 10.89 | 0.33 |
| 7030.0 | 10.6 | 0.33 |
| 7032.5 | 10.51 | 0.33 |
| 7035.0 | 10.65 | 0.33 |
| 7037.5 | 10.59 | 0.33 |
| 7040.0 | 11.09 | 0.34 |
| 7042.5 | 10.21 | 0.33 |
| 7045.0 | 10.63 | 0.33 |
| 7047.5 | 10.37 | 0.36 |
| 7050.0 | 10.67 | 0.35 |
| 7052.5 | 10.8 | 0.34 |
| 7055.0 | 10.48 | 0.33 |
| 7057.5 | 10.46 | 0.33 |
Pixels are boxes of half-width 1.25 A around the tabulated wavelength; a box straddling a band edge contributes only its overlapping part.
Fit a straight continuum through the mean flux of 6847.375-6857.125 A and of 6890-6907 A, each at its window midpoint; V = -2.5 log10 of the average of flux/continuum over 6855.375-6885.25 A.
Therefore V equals 0.00 mag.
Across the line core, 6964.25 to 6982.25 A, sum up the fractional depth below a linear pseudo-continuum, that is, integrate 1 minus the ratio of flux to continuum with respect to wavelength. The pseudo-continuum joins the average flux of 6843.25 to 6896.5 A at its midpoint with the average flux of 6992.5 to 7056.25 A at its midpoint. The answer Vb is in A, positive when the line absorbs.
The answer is 0.2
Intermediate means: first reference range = 10.9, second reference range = 10.6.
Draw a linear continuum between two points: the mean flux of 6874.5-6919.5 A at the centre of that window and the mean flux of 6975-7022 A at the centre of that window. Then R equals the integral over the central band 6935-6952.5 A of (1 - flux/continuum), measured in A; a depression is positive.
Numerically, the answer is -0.1 A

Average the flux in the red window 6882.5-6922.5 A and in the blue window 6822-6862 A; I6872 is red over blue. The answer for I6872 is 0.98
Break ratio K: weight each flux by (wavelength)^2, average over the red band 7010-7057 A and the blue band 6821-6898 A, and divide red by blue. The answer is 1.02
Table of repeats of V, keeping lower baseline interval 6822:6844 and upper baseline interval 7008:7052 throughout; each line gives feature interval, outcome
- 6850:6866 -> 0.01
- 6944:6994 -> 0.01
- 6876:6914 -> 0.02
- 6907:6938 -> 0.00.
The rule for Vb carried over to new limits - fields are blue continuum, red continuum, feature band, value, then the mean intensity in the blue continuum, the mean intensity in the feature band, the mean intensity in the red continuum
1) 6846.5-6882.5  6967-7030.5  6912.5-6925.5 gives -0.22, 10.9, 11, 10.6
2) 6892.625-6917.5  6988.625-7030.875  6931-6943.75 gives -0.39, 10.7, 11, 10.6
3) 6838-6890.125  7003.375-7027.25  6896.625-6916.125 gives 0.39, 10.9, 10.5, 10.5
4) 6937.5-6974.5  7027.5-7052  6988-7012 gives 0.07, 10.7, 10.6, 10.6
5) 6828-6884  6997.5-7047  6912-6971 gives -0.17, 10.9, 10.8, 10.6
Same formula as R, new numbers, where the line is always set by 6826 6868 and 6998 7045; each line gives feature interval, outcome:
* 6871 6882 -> 0.07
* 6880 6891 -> 0.12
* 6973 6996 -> 0.03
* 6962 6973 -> 0.09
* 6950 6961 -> -0.05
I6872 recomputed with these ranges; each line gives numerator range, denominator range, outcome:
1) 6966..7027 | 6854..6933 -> 0.98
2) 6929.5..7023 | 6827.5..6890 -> 0.98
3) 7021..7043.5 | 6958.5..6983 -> 1.00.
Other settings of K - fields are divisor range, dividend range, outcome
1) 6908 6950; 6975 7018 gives 1.00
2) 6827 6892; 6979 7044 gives 1.02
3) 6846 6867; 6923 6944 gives 1.02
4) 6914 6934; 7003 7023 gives 0.99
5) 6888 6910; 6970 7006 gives 1.02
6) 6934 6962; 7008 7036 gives 1.01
